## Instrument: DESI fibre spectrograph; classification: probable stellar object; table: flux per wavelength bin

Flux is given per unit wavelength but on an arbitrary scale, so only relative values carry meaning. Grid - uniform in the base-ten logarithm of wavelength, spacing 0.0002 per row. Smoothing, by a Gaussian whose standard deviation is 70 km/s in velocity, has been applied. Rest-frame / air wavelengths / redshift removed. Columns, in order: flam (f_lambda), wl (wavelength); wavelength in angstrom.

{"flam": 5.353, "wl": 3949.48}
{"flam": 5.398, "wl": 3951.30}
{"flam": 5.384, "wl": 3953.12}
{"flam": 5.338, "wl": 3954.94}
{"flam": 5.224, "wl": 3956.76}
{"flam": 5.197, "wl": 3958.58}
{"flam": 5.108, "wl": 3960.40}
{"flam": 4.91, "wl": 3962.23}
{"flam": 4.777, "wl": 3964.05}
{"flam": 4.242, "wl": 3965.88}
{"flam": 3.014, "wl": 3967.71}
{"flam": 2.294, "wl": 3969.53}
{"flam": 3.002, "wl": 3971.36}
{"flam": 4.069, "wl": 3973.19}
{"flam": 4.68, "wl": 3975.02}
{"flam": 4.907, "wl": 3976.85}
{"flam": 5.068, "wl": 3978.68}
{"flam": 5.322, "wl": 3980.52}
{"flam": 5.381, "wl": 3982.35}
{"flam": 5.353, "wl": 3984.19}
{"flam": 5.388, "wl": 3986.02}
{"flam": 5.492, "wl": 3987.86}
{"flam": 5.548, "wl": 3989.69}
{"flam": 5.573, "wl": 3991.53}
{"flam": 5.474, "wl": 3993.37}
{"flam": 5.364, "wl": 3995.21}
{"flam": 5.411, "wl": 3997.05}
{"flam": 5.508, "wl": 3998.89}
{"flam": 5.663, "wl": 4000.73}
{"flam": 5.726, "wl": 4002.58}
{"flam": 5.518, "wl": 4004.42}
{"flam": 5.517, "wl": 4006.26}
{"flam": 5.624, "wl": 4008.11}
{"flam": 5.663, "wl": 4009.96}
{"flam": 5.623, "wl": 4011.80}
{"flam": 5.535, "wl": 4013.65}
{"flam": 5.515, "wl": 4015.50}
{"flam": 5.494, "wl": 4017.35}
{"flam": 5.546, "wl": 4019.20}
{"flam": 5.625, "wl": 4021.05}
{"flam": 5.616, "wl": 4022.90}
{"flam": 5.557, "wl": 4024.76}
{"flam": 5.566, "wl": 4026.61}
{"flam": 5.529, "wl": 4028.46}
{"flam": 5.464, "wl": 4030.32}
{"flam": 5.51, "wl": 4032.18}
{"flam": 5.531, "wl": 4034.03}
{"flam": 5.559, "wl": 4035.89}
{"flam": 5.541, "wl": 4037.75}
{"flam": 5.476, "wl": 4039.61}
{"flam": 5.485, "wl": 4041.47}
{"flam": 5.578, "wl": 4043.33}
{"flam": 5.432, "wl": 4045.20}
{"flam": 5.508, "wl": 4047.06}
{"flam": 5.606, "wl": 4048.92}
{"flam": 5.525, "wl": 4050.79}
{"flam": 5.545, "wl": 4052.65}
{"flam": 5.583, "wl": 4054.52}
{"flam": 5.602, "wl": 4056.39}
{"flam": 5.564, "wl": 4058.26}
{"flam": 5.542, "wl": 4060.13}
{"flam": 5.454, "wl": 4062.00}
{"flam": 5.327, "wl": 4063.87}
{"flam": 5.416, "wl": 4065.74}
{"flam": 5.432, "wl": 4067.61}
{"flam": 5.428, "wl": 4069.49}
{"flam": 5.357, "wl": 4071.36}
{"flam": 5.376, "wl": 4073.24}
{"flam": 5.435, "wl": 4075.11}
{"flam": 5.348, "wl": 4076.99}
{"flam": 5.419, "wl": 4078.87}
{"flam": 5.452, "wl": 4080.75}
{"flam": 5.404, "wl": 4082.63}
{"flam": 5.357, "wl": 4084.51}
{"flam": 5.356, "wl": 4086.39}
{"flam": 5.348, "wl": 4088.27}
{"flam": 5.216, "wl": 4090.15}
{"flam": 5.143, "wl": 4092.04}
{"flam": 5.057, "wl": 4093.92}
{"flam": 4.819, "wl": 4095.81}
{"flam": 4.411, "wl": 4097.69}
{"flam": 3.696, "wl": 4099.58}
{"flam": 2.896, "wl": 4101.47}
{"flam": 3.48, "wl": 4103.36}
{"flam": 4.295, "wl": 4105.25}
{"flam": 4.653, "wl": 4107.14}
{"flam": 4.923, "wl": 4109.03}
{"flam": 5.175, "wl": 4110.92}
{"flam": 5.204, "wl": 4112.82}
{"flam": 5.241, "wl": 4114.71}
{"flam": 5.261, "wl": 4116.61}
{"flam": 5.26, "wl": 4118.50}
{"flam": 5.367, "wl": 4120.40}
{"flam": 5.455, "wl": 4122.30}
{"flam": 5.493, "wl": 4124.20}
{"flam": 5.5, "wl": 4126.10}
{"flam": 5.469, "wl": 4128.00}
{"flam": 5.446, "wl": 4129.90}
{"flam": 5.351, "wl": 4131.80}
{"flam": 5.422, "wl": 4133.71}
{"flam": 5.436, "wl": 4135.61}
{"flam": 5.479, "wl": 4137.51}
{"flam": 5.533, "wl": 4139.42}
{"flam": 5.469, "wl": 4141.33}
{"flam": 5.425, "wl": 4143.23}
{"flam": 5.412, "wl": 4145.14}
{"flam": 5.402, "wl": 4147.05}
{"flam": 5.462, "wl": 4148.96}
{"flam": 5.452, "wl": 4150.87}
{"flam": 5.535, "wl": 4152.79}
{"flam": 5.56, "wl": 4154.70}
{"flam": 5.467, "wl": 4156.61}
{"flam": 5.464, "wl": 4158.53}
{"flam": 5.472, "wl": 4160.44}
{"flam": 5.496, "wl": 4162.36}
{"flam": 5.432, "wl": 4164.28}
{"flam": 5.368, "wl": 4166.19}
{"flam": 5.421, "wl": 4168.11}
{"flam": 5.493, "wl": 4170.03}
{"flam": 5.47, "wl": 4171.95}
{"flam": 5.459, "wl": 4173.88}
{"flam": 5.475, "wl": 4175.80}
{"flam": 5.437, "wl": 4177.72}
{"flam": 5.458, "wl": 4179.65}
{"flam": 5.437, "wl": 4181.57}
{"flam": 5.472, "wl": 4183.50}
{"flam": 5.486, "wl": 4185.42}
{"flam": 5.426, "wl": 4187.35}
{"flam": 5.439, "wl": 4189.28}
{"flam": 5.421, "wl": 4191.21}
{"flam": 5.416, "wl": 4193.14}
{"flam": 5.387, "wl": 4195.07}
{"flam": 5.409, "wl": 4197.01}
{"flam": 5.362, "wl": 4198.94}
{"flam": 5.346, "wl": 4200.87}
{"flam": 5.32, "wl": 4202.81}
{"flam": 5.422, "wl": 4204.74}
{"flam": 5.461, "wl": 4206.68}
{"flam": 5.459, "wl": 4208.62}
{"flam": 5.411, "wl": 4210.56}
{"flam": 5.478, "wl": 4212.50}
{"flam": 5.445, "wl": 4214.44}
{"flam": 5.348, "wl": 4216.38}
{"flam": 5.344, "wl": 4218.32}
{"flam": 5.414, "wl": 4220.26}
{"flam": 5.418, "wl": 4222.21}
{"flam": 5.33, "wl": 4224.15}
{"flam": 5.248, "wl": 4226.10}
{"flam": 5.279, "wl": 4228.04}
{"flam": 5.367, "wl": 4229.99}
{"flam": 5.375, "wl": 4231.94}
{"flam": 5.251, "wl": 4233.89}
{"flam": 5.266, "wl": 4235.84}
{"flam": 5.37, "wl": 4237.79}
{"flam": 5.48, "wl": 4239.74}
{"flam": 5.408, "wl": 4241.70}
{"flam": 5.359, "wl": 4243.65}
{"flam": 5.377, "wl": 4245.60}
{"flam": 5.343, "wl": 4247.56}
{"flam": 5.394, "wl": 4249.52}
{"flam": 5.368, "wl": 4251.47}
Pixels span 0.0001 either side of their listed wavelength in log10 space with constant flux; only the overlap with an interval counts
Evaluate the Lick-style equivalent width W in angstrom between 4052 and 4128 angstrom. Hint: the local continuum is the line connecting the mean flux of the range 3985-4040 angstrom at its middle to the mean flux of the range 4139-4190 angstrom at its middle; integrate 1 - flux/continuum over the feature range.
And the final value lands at 5.0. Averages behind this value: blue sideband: 5.54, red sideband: 5.46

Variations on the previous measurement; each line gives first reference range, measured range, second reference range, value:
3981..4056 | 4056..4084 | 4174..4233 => 0.3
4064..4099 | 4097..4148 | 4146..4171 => 3.0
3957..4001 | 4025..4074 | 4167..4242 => -4.6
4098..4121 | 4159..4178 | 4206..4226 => -1.5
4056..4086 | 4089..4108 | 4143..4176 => 3.7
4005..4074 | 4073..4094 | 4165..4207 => 0.6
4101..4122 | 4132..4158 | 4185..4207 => -2.3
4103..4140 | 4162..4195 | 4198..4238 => -0.9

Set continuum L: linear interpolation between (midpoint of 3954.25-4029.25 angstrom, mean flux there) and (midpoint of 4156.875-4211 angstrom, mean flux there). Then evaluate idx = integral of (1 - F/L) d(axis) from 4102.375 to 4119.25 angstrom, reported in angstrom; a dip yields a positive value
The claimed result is 1.6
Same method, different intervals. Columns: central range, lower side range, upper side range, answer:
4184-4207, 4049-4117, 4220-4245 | -0.51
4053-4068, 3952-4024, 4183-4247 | -0.82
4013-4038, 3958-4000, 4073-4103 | -3.39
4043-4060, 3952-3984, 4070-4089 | -1.17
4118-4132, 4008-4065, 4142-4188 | 0.15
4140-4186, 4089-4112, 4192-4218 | -3.89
